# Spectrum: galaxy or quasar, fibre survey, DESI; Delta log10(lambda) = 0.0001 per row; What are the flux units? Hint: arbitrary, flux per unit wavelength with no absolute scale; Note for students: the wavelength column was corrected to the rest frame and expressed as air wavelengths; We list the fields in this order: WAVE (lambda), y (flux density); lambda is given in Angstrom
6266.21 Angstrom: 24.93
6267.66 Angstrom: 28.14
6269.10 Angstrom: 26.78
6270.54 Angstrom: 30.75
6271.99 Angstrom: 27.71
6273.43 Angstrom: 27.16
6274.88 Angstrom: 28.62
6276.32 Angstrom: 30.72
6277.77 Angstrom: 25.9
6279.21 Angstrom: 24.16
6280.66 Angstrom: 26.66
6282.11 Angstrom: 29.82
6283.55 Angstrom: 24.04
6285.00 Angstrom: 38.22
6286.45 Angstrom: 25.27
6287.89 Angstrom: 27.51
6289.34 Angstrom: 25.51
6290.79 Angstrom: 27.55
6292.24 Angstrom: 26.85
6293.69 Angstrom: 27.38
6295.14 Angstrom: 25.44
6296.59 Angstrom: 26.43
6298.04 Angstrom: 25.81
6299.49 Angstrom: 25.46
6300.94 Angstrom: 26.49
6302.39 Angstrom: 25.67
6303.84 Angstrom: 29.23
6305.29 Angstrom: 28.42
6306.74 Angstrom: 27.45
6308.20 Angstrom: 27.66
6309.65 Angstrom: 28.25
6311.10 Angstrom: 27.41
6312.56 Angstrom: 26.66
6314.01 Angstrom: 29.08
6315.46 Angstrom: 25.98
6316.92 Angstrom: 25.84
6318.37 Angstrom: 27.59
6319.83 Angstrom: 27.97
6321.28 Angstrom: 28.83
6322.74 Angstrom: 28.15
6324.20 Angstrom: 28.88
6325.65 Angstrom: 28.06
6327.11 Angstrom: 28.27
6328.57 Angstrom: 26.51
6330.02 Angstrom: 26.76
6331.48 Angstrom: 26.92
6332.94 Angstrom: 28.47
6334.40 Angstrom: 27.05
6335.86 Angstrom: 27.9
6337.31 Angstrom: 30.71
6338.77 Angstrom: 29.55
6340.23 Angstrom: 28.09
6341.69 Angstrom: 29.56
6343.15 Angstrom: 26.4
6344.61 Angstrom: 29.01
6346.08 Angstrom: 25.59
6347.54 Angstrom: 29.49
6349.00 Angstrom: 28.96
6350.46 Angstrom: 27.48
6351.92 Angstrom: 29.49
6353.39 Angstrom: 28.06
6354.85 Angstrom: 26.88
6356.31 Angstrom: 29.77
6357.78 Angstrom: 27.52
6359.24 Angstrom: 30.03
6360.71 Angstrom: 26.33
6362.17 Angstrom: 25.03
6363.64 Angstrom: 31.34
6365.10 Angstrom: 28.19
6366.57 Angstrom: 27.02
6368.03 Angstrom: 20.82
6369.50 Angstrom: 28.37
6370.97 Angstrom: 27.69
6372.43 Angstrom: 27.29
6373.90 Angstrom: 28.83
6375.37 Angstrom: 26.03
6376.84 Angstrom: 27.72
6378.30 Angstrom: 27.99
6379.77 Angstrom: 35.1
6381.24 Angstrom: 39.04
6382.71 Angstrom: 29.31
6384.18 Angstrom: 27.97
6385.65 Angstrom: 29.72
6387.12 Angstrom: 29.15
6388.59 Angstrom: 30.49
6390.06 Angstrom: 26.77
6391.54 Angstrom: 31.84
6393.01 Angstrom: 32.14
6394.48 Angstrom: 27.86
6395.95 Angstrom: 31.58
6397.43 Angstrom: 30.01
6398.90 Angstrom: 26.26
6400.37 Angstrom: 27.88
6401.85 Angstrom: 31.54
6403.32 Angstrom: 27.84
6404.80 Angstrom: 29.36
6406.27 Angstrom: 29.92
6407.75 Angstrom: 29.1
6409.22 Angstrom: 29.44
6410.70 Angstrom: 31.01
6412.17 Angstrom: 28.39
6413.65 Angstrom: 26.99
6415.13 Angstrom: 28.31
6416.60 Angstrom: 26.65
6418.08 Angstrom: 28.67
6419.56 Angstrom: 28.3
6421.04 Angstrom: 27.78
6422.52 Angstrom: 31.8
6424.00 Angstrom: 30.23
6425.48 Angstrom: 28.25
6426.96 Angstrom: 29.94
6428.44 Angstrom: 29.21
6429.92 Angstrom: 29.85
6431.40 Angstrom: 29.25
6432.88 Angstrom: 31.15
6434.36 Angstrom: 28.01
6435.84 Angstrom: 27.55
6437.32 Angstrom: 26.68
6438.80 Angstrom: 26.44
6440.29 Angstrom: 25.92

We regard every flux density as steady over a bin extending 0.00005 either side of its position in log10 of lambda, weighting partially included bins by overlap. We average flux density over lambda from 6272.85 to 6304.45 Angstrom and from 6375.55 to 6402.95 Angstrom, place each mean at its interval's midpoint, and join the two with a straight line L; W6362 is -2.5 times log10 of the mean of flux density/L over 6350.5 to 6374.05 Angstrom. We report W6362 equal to 0.06 mag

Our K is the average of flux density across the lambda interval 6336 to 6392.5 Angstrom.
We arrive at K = 28.7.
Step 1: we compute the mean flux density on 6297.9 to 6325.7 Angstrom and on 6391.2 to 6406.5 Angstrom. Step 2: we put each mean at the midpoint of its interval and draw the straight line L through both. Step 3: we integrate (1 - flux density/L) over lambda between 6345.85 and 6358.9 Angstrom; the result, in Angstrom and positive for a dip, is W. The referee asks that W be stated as 0.1 Angstrom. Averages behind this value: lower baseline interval 27.5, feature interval 28.3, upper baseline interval 29.6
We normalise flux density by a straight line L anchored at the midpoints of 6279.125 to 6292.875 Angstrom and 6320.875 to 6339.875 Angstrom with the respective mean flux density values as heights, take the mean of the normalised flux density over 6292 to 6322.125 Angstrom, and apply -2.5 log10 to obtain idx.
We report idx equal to 0.03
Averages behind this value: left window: 27.7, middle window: 27.1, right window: 28.1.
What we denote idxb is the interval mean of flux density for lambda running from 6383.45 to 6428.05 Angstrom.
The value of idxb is 29.2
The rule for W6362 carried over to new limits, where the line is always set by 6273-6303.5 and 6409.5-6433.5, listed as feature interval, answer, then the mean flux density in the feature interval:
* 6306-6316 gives 0.000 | 27.5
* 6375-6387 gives -0.071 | 30.4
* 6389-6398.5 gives -0.044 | 29.9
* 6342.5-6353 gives 0.000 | 28.1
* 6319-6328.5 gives -0.019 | 28.2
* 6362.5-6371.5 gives 0.047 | 27.1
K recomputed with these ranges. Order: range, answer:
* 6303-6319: 27.6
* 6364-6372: 26.7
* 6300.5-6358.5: 27.9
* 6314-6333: 27.6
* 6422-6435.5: 29.7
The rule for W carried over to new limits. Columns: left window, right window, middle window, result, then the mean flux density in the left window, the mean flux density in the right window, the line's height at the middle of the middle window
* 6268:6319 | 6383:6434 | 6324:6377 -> 0.92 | 27.4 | 29.2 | 28.3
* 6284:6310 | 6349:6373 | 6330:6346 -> -0.36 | 27.4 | 27.6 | 27.6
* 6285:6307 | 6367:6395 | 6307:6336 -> 0.09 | 27.1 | 29.2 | 27.7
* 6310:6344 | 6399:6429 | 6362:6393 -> -0.52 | 27.9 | 29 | 28.5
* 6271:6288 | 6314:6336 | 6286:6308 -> 0.89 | 28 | 27.6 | 27.9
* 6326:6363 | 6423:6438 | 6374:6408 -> -1.40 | 28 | 29.1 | 28.6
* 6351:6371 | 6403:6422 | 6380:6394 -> -1.34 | 27.6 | 28.6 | 28.1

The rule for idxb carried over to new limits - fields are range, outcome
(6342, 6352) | 28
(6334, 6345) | 28.6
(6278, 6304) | 27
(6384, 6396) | 29.7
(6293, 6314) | 27.1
